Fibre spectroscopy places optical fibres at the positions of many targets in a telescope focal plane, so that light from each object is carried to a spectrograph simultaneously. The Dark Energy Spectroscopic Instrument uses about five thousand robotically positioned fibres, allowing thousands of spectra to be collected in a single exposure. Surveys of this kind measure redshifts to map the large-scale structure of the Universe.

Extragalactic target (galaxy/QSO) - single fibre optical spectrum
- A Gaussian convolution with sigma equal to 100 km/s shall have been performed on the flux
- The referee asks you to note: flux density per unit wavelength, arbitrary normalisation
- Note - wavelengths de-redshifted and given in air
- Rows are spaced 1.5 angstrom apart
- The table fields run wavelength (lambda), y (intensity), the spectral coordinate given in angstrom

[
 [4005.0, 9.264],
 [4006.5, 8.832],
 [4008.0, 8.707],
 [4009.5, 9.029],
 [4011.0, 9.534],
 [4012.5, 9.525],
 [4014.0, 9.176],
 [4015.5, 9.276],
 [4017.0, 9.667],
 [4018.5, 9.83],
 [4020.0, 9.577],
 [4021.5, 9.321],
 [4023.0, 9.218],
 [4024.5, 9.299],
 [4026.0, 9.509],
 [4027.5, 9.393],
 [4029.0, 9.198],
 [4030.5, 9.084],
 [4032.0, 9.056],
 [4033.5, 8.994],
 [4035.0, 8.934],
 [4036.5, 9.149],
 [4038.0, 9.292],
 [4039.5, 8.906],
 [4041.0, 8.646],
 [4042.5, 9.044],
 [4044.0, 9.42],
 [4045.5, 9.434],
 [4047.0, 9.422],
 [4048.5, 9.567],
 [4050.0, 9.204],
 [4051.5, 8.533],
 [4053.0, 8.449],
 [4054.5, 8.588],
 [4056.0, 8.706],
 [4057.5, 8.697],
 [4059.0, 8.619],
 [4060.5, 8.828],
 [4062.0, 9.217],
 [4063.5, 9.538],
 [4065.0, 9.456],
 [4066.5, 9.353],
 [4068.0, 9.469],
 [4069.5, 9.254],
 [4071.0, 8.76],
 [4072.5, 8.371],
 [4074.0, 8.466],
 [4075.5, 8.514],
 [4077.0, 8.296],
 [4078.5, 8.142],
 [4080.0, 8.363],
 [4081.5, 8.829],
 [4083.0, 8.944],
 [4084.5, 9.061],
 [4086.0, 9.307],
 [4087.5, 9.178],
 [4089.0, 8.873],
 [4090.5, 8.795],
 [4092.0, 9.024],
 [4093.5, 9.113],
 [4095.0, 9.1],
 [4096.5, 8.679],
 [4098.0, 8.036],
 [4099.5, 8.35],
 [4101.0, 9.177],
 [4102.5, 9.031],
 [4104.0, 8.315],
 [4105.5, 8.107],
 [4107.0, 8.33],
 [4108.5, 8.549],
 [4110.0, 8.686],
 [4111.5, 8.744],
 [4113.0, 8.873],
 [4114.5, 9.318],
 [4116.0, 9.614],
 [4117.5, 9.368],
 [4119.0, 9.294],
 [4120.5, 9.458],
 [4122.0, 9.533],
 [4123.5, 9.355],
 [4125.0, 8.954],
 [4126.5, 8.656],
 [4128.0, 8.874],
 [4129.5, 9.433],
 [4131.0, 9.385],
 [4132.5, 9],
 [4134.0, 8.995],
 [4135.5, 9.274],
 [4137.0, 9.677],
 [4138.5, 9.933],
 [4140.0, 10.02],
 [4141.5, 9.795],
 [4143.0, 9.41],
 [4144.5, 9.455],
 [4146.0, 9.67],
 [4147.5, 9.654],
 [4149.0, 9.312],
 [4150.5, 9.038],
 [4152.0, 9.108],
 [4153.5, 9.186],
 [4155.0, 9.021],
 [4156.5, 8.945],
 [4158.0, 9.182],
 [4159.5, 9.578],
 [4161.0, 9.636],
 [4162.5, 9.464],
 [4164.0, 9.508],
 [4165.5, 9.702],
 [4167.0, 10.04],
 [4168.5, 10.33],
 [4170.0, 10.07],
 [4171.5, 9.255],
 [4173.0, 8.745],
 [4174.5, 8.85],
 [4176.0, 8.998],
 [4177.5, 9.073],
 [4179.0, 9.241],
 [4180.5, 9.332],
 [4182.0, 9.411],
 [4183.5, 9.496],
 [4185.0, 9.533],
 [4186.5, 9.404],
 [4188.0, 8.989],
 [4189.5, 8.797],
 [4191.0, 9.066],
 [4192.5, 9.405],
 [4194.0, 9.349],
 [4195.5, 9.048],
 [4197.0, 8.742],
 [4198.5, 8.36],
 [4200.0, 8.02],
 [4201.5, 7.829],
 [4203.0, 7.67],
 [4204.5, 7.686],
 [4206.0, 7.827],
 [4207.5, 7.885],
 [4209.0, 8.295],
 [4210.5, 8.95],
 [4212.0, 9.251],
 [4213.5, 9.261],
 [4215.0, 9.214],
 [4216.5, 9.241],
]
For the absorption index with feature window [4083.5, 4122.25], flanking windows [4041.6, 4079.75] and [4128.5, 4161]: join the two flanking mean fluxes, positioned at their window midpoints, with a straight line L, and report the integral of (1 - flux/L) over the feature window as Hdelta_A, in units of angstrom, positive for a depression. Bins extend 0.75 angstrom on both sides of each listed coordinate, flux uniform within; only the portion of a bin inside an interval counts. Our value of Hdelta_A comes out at 1.0 angstrom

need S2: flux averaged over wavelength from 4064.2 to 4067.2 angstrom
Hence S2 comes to 9.41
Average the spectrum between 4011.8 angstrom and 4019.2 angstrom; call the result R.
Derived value 9.49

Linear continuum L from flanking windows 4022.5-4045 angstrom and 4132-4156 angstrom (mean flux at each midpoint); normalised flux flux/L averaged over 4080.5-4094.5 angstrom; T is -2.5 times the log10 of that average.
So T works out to 0.03 mag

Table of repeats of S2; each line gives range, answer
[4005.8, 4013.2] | 9.12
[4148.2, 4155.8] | 9.14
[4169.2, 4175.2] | 9.24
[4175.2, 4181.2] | 9.16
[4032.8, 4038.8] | 9.09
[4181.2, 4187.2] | 9.46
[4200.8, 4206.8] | 7.75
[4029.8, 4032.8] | 9.07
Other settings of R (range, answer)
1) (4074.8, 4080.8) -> 8.33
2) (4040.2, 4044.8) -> 9.04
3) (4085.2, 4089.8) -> 9.12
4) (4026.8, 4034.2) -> 9.14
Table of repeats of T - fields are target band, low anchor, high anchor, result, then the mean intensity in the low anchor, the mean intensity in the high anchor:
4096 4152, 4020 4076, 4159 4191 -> 0.017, 9.06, 9.39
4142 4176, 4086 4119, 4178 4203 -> -0.058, 8.84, 8.96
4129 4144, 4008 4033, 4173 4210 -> -0.064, 9.33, 8.76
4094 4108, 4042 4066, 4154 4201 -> 0.066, 9.05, 9.24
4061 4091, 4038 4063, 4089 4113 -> -0.010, 8.97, 8.68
